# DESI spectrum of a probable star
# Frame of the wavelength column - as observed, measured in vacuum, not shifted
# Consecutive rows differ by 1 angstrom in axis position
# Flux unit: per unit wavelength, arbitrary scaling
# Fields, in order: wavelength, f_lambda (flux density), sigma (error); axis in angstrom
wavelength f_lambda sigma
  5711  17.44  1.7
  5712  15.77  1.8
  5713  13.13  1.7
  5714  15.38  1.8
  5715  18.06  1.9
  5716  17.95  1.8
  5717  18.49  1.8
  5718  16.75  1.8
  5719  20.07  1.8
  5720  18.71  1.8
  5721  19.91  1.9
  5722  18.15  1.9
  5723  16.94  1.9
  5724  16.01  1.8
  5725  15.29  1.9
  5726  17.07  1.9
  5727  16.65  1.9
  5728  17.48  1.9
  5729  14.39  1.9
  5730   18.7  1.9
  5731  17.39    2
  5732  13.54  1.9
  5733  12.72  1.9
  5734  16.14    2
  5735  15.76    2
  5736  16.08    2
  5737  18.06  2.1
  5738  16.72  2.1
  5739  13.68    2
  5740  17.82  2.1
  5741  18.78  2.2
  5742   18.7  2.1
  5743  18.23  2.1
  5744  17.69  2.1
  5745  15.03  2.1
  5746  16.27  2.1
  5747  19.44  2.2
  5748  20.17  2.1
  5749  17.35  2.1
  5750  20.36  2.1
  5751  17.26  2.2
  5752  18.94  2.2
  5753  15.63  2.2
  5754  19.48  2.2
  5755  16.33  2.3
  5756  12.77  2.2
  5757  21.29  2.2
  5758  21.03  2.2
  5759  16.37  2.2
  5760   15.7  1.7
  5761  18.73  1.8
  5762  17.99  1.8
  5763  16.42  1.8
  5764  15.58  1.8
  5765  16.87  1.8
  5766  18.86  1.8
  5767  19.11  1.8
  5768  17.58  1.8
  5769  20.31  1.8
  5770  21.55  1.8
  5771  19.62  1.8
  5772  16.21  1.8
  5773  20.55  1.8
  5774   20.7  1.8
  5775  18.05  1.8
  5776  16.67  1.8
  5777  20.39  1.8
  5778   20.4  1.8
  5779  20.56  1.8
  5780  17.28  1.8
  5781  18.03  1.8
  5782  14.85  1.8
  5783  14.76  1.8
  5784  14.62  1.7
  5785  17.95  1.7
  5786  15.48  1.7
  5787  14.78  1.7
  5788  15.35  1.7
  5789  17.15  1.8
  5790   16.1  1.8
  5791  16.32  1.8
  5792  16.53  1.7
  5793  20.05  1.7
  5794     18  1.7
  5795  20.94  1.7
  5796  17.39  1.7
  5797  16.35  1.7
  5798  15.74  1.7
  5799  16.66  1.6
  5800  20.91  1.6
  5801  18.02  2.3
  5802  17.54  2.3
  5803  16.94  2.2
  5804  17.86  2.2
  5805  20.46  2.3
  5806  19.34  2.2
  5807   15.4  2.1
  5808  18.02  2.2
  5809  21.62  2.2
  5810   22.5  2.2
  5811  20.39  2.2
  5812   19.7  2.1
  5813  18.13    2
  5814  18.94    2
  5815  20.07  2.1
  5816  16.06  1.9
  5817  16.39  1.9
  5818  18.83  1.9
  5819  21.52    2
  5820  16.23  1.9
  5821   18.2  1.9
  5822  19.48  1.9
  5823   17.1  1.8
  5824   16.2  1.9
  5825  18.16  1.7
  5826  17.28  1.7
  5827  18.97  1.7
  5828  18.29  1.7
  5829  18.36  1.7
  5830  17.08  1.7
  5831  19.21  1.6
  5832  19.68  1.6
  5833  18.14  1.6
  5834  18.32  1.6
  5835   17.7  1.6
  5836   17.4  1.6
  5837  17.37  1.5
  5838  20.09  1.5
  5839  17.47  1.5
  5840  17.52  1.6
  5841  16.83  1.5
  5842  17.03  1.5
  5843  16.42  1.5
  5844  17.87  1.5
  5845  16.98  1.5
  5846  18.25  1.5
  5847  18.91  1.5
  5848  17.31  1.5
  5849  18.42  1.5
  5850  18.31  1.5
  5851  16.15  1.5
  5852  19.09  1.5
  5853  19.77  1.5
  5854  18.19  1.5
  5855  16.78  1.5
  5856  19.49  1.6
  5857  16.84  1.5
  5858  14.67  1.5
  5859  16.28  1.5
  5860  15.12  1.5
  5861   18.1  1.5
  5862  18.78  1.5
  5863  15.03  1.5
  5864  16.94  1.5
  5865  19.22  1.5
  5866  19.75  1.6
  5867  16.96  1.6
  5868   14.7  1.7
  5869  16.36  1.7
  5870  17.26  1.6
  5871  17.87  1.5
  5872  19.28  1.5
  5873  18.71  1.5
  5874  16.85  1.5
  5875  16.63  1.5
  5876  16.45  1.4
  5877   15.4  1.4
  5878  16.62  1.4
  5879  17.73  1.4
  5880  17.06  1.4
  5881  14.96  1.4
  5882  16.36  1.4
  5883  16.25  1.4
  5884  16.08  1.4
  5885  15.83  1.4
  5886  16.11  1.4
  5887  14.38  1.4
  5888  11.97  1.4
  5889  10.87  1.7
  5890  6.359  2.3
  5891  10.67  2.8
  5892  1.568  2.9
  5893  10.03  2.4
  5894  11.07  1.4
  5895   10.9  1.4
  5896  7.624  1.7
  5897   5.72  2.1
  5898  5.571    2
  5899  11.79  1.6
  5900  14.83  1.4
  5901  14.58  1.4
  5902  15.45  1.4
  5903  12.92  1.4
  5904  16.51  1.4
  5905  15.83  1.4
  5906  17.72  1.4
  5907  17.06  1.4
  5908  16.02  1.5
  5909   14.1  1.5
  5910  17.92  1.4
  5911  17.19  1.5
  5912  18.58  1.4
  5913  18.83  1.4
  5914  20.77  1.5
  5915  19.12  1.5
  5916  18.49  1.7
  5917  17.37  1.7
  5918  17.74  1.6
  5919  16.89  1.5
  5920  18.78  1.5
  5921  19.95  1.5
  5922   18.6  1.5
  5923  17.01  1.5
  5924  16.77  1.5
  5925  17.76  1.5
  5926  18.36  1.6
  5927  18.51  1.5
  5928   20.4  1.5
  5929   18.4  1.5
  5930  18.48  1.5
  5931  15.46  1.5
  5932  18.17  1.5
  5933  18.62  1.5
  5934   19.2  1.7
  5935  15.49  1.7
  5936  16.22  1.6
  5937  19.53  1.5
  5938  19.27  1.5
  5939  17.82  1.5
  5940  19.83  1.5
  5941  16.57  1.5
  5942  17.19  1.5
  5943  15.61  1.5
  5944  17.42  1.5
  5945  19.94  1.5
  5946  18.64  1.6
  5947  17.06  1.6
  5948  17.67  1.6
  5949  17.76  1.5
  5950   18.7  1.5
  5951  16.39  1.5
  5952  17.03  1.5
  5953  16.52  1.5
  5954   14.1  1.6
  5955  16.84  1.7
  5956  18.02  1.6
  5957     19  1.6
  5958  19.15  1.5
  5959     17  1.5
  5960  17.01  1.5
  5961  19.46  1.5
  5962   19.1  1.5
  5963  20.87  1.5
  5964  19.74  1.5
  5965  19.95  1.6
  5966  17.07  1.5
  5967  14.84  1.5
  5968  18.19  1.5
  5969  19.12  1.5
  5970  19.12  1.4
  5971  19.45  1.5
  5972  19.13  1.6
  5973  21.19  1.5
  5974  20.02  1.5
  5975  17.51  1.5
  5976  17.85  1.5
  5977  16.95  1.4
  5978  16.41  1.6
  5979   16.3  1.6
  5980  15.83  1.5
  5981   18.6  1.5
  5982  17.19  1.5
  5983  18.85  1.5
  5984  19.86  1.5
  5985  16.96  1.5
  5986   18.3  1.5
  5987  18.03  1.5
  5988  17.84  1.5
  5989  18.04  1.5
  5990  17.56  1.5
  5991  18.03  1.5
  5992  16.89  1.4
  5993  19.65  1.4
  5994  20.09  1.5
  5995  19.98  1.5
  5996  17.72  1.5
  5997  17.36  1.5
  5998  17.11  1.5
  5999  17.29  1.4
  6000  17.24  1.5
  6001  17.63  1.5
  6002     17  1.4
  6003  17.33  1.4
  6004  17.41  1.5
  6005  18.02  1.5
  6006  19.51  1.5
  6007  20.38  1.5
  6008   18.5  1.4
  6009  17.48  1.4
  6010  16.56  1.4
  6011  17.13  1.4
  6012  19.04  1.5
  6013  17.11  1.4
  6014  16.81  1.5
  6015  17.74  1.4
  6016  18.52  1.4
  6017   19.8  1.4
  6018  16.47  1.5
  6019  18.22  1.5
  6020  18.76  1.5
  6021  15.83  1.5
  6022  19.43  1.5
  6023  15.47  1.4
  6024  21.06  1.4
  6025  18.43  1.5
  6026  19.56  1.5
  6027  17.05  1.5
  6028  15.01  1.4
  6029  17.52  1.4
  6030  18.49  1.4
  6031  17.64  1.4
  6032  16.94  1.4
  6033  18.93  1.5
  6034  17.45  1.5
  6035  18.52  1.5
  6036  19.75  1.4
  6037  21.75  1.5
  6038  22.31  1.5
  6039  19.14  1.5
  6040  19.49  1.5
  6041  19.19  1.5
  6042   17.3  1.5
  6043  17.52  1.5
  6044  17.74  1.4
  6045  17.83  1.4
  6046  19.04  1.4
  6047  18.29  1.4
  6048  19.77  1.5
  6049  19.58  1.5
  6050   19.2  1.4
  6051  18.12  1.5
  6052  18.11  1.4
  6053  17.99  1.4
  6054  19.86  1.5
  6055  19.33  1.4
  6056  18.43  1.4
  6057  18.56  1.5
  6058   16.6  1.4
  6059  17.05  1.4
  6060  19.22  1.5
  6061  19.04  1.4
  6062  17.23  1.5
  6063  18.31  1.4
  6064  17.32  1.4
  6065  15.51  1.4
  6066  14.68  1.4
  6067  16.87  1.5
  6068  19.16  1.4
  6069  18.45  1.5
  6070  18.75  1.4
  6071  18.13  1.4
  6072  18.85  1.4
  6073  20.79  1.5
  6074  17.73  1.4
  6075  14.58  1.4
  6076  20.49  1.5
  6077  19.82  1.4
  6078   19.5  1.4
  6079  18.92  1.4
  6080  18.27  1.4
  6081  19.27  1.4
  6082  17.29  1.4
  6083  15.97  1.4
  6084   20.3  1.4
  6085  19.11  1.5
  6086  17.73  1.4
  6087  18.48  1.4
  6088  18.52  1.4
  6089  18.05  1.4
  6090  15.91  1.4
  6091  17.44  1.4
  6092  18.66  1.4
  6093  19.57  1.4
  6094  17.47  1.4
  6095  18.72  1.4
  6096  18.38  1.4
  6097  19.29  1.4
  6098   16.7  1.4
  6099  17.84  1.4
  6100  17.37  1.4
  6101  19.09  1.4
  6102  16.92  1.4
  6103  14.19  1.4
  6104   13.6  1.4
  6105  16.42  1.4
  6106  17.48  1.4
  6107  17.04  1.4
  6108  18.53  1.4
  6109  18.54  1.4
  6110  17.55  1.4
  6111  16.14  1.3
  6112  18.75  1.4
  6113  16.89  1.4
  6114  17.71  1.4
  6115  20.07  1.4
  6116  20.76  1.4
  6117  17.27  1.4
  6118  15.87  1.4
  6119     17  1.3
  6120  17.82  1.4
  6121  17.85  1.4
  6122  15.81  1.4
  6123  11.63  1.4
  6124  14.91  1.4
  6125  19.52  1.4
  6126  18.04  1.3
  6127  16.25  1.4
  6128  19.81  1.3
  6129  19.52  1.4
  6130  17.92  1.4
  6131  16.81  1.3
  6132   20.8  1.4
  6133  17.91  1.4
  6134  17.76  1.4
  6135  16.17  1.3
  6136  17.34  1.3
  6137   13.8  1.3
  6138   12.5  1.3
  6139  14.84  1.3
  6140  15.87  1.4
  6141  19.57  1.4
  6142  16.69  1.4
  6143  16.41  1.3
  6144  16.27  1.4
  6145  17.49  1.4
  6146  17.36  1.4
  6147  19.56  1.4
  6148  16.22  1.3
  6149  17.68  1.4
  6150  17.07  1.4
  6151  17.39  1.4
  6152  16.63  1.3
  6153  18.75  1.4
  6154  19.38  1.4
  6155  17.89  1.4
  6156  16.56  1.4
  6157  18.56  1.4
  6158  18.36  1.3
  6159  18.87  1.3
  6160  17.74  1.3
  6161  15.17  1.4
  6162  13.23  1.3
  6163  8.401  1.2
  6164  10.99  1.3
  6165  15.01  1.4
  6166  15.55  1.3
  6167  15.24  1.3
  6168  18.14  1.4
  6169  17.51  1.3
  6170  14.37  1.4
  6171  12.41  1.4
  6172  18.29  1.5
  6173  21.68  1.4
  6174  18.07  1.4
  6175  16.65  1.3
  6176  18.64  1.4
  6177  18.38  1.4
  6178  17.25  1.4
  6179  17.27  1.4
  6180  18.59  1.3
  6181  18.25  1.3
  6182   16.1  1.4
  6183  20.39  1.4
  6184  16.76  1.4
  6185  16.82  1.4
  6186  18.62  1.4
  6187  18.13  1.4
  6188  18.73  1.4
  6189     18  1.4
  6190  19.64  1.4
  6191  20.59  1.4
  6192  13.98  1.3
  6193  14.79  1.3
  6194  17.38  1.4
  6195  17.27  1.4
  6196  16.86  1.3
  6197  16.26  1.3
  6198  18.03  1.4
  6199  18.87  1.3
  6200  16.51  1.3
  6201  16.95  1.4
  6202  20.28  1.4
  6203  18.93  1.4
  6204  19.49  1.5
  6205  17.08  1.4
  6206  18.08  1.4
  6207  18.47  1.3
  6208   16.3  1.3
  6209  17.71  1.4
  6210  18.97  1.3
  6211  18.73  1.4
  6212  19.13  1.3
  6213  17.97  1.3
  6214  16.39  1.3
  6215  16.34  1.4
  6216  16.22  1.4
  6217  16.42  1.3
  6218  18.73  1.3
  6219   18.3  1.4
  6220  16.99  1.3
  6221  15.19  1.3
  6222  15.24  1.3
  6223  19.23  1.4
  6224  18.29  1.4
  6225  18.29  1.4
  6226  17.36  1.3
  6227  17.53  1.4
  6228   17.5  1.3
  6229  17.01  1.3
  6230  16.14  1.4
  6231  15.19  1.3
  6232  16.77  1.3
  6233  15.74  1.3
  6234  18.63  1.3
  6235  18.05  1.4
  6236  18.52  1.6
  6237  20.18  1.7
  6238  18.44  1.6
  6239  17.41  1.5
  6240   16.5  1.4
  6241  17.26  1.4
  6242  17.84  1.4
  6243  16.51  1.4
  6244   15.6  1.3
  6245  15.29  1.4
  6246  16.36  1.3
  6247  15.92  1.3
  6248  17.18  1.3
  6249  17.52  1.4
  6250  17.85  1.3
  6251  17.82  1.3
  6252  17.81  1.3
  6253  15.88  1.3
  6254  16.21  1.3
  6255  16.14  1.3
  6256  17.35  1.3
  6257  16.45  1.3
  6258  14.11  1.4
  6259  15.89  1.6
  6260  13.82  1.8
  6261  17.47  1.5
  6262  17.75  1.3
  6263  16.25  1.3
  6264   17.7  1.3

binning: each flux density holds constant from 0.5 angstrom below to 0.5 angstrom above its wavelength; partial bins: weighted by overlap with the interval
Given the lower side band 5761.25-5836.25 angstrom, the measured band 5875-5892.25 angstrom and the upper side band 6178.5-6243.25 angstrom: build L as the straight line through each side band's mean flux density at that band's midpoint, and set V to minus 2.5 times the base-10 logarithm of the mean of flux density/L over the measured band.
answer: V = 0.27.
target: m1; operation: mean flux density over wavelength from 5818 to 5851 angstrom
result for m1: 18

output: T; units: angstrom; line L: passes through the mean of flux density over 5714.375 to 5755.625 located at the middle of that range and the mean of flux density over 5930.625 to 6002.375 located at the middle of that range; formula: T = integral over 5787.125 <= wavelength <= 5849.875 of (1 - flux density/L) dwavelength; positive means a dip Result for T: -2.02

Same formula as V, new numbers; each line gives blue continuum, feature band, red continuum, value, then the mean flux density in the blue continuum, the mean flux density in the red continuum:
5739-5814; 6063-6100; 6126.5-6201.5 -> -0.05 mag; 18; 17.1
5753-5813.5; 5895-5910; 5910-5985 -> 0.33 mag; 18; 18.1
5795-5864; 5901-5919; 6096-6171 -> 0.04 mag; 18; 16.9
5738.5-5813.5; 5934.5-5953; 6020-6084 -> 0.03 mag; 17.9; 18.3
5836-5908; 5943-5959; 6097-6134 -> -0.09 mag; 15.6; 17.4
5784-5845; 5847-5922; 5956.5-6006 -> 0.15 mag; 18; 18.2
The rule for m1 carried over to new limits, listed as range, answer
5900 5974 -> 17.8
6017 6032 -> 17.8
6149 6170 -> 16.3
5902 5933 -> 17.6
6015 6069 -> 18.3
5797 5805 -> 17.8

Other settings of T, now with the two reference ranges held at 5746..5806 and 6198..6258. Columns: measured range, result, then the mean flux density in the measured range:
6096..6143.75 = 0.8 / 17.2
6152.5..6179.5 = 1.3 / 16.6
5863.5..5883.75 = 0.8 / 17.1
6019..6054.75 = -1.9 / 18.5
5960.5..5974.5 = -1.1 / 19.1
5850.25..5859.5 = 0.1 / 17.5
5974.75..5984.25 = 0.1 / 17.5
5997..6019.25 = -0.3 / 17.8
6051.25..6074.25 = -0.7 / 18.1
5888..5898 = 5.3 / 8.36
